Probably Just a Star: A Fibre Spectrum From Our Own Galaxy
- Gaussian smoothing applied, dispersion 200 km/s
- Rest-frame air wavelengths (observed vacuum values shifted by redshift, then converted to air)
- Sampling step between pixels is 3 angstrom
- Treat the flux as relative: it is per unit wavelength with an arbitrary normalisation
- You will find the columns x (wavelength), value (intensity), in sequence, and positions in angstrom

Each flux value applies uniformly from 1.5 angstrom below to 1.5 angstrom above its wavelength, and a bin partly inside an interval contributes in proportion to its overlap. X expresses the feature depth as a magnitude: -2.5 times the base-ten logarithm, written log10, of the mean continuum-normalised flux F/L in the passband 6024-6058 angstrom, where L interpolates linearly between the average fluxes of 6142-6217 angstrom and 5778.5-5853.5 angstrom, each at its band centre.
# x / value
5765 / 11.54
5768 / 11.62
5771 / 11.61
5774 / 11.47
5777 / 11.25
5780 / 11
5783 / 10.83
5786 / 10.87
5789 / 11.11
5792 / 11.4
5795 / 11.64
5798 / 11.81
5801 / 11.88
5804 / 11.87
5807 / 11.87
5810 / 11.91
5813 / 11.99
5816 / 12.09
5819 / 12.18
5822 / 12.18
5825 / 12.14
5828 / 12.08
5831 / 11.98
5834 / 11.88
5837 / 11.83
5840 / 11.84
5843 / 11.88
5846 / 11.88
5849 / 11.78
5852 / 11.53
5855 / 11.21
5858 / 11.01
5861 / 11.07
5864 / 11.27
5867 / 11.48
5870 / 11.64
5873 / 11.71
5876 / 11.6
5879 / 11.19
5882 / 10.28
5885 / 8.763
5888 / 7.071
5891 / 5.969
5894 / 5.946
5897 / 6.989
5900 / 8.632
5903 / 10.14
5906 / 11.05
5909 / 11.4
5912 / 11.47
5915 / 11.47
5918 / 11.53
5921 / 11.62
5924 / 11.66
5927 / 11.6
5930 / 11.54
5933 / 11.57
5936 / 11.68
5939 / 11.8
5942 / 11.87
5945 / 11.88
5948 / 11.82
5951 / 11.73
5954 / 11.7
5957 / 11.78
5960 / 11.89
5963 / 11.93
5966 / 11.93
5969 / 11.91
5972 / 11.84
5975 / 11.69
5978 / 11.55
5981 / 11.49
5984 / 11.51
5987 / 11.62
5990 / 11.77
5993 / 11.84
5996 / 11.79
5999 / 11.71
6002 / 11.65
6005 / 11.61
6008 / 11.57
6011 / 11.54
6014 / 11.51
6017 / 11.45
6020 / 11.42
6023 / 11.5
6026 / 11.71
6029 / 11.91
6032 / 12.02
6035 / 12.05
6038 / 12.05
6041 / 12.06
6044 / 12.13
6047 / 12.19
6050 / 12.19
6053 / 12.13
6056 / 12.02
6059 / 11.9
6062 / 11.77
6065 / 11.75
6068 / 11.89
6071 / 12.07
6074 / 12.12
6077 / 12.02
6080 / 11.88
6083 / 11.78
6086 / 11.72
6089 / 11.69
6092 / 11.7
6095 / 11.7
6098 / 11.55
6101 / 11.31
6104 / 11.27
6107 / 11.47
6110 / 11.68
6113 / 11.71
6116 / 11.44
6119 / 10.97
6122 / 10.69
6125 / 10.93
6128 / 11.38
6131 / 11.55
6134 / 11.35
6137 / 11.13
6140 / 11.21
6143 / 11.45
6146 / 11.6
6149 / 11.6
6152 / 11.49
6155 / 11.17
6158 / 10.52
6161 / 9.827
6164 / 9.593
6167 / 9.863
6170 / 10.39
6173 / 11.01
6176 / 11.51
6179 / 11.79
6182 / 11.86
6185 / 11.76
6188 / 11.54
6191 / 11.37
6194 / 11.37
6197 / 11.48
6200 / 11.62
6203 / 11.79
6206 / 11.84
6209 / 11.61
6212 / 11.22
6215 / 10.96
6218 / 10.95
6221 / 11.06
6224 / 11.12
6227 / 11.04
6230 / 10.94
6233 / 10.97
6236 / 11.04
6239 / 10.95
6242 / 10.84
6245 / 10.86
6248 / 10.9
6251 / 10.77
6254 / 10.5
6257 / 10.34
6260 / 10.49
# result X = -0.06 mag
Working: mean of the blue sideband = 11.7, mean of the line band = 12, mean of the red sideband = 11.2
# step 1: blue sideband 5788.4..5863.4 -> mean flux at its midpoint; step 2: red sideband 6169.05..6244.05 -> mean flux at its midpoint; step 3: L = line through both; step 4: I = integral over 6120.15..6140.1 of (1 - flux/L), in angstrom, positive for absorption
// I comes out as 0.4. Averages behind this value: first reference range 11.8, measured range 11.2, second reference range 11.3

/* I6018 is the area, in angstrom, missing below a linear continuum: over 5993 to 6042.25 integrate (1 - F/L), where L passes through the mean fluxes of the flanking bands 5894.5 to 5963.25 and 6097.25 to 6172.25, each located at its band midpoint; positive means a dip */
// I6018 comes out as -2.65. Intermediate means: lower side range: 11.2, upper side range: 11.1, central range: 11.7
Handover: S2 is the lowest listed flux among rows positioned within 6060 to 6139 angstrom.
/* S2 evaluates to 10.69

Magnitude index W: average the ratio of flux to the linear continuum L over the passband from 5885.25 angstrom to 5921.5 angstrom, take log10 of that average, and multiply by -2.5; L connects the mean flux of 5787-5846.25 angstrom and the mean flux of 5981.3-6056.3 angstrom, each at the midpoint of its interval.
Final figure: 0.25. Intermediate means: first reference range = 11.9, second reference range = 11.8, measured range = 9.36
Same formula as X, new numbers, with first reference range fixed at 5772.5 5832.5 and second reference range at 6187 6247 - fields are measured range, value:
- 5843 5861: 0.01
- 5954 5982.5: -0.03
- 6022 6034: -0.04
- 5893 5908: 0.31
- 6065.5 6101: -0.04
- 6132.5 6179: 0.03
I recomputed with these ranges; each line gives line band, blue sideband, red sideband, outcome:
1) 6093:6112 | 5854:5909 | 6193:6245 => -1.35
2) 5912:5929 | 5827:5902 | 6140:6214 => -1.52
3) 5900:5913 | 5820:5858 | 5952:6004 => 1.17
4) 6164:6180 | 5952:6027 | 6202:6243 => 0.73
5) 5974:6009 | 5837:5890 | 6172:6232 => -1.60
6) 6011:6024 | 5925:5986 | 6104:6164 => 0.07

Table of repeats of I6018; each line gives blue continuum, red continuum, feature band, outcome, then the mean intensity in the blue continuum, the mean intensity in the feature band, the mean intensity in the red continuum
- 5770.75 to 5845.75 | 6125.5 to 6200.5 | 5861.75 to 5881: 0.29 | 11.7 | 11.4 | 11.2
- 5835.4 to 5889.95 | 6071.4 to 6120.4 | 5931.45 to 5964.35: -1.59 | 11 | 11.8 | 11.6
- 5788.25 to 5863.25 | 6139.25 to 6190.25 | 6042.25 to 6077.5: -2.28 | 11.8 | 12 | 11.1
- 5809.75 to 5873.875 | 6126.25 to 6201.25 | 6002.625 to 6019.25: -0.13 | 11.8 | 11.5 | 11.2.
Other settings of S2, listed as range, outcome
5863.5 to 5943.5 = 5.946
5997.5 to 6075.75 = 11.42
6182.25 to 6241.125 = 10.94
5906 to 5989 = 11.05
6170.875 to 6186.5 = 11.01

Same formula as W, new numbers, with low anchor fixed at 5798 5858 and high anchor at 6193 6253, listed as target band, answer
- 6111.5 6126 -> 0.02 mag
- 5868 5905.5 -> 0.26 mag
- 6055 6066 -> -0.04 mag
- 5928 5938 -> 0.01 mag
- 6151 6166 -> 0.08 mag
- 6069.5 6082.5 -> -0.05 mag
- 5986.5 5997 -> -0.02 mag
